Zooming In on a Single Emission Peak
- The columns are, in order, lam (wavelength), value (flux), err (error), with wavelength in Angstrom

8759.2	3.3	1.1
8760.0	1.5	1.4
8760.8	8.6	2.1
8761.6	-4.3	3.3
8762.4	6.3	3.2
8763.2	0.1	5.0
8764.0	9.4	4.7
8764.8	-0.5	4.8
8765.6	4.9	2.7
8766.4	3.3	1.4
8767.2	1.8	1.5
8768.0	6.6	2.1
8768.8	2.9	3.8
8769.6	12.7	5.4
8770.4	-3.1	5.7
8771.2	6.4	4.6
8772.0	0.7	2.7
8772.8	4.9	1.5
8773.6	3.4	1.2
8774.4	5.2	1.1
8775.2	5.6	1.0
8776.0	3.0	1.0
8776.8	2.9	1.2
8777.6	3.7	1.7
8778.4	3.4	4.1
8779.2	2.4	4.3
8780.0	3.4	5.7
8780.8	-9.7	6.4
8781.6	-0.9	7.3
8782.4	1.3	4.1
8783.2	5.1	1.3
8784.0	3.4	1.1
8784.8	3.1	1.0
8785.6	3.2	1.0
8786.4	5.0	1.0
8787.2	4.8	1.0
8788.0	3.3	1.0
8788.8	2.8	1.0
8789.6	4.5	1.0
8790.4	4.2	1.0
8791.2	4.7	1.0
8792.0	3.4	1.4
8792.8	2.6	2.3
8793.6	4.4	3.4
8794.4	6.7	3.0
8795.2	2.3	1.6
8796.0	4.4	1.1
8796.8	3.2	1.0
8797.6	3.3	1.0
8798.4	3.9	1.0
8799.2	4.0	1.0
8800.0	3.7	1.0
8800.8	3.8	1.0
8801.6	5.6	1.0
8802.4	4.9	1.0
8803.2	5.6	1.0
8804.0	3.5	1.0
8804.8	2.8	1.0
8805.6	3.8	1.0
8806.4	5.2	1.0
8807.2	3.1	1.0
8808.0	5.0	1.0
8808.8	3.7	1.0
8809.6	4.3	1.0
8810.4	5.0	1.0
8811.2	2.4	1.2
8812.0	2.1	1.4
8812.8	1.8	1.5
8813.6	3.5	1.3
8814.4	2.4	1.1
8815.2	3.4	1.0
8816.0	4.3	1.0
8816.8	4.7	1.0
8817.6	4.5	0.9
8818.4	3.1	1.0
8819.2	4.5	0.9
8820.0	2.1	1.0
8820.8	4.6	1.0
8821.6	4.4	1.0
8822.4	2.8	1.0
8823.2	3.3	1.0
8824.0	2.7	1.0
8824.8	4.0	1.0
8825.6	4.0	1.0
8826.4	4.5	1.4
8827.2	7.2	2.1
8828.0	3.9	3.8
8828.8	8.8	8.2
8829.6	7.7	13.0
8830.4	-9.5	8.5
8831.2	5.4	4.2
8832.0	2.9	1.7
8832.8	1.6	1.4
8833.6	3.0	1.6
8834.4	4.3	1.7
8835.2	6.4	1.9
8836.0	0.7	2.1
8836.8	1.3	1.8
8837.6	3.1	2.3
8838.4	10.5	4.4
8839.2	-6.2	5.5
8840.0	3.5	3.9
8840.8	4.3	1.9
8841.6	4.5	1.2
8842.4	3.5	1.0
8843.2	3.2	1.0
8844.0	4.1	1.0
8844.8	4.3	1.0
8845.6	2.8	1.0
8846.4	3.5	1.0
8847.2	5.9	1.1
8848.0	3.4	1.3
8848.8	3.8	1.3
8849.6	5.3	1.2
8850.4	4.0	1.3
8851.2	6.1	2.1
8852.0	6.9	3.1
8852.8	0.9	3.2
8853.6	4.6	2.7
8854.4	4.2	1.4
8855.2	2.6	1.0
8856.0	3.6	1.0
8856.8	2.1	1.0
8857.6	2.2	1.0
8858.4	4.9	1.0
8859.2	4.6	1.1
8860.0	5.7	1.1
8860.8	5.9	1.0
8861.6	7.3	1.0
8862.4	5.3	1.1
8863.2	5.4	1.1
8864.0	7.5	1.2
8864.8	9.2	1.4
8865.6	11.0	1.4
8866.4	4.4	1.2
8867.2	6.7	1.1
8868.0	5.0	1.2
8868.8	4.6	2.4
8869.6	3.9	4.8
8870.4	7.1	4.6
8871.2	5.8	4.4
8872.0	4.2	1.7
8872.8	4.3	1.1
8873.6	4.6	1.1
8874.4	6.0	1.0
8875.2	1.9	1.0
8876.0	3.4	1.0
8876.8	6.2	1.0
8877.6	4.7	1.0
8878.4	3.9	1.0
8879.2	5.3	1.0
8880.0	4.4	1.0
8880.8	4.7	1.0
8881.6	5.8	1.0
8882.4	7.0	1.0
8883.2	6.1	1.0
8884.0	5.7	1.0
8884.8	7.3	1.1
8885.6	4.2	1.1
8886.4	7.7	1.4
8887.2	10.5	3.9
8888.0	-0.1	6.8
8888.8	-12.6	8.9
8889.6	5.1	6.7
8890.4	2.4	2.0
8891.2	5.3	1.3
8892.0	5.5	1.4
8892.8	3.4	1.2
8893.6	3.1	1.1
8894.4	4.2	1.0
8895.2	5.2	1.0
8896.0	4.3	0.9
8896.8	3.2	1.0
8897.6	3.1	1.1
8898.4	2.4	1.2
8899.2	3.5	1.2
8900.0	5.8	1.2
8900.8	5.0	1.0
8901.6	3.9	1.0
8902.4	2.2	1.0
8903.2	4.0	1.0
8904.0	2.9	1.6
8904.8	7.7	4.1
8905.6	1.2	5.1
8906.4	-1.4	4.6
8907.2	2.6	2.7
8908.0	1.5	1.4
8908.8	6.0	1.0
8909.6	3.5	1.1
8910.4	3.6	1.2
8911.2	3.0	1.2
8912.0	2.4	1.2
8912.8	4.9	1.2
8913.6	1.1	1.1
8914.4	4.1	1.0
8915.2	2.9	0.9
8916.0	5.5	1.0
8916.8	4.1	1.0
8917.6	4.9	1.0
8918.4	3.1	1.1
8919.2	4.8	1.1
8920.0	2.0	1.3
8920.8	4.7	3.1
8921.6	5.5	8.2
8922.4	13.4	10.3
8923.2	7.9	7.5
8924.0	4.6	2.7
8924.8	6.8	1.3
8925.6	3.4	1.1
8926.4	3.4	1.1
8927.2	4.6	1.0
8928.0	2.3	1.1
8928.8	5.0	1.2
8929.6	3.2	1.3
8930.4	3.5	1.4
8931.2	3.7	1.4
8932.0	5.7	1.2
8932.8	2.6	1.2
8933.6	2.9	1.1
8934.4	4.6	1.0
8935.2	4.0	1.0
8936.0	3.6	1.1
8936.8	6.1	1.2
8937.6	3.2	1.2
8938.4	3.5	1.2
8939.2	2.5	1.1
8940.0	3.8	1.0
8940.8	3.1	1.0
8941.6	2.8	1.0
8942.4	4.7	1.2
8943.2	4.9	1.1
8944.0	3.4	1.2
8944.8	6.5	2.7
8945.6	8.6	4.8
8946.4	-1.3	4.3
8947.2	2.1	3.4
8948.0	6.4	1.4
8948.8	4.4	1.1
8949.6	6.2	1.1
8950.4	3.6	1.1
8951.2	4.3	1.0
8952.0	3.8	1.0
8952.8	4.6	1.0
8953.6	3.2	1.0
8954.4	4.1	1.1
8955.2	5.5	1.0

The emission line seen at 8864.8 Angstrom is [S II]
